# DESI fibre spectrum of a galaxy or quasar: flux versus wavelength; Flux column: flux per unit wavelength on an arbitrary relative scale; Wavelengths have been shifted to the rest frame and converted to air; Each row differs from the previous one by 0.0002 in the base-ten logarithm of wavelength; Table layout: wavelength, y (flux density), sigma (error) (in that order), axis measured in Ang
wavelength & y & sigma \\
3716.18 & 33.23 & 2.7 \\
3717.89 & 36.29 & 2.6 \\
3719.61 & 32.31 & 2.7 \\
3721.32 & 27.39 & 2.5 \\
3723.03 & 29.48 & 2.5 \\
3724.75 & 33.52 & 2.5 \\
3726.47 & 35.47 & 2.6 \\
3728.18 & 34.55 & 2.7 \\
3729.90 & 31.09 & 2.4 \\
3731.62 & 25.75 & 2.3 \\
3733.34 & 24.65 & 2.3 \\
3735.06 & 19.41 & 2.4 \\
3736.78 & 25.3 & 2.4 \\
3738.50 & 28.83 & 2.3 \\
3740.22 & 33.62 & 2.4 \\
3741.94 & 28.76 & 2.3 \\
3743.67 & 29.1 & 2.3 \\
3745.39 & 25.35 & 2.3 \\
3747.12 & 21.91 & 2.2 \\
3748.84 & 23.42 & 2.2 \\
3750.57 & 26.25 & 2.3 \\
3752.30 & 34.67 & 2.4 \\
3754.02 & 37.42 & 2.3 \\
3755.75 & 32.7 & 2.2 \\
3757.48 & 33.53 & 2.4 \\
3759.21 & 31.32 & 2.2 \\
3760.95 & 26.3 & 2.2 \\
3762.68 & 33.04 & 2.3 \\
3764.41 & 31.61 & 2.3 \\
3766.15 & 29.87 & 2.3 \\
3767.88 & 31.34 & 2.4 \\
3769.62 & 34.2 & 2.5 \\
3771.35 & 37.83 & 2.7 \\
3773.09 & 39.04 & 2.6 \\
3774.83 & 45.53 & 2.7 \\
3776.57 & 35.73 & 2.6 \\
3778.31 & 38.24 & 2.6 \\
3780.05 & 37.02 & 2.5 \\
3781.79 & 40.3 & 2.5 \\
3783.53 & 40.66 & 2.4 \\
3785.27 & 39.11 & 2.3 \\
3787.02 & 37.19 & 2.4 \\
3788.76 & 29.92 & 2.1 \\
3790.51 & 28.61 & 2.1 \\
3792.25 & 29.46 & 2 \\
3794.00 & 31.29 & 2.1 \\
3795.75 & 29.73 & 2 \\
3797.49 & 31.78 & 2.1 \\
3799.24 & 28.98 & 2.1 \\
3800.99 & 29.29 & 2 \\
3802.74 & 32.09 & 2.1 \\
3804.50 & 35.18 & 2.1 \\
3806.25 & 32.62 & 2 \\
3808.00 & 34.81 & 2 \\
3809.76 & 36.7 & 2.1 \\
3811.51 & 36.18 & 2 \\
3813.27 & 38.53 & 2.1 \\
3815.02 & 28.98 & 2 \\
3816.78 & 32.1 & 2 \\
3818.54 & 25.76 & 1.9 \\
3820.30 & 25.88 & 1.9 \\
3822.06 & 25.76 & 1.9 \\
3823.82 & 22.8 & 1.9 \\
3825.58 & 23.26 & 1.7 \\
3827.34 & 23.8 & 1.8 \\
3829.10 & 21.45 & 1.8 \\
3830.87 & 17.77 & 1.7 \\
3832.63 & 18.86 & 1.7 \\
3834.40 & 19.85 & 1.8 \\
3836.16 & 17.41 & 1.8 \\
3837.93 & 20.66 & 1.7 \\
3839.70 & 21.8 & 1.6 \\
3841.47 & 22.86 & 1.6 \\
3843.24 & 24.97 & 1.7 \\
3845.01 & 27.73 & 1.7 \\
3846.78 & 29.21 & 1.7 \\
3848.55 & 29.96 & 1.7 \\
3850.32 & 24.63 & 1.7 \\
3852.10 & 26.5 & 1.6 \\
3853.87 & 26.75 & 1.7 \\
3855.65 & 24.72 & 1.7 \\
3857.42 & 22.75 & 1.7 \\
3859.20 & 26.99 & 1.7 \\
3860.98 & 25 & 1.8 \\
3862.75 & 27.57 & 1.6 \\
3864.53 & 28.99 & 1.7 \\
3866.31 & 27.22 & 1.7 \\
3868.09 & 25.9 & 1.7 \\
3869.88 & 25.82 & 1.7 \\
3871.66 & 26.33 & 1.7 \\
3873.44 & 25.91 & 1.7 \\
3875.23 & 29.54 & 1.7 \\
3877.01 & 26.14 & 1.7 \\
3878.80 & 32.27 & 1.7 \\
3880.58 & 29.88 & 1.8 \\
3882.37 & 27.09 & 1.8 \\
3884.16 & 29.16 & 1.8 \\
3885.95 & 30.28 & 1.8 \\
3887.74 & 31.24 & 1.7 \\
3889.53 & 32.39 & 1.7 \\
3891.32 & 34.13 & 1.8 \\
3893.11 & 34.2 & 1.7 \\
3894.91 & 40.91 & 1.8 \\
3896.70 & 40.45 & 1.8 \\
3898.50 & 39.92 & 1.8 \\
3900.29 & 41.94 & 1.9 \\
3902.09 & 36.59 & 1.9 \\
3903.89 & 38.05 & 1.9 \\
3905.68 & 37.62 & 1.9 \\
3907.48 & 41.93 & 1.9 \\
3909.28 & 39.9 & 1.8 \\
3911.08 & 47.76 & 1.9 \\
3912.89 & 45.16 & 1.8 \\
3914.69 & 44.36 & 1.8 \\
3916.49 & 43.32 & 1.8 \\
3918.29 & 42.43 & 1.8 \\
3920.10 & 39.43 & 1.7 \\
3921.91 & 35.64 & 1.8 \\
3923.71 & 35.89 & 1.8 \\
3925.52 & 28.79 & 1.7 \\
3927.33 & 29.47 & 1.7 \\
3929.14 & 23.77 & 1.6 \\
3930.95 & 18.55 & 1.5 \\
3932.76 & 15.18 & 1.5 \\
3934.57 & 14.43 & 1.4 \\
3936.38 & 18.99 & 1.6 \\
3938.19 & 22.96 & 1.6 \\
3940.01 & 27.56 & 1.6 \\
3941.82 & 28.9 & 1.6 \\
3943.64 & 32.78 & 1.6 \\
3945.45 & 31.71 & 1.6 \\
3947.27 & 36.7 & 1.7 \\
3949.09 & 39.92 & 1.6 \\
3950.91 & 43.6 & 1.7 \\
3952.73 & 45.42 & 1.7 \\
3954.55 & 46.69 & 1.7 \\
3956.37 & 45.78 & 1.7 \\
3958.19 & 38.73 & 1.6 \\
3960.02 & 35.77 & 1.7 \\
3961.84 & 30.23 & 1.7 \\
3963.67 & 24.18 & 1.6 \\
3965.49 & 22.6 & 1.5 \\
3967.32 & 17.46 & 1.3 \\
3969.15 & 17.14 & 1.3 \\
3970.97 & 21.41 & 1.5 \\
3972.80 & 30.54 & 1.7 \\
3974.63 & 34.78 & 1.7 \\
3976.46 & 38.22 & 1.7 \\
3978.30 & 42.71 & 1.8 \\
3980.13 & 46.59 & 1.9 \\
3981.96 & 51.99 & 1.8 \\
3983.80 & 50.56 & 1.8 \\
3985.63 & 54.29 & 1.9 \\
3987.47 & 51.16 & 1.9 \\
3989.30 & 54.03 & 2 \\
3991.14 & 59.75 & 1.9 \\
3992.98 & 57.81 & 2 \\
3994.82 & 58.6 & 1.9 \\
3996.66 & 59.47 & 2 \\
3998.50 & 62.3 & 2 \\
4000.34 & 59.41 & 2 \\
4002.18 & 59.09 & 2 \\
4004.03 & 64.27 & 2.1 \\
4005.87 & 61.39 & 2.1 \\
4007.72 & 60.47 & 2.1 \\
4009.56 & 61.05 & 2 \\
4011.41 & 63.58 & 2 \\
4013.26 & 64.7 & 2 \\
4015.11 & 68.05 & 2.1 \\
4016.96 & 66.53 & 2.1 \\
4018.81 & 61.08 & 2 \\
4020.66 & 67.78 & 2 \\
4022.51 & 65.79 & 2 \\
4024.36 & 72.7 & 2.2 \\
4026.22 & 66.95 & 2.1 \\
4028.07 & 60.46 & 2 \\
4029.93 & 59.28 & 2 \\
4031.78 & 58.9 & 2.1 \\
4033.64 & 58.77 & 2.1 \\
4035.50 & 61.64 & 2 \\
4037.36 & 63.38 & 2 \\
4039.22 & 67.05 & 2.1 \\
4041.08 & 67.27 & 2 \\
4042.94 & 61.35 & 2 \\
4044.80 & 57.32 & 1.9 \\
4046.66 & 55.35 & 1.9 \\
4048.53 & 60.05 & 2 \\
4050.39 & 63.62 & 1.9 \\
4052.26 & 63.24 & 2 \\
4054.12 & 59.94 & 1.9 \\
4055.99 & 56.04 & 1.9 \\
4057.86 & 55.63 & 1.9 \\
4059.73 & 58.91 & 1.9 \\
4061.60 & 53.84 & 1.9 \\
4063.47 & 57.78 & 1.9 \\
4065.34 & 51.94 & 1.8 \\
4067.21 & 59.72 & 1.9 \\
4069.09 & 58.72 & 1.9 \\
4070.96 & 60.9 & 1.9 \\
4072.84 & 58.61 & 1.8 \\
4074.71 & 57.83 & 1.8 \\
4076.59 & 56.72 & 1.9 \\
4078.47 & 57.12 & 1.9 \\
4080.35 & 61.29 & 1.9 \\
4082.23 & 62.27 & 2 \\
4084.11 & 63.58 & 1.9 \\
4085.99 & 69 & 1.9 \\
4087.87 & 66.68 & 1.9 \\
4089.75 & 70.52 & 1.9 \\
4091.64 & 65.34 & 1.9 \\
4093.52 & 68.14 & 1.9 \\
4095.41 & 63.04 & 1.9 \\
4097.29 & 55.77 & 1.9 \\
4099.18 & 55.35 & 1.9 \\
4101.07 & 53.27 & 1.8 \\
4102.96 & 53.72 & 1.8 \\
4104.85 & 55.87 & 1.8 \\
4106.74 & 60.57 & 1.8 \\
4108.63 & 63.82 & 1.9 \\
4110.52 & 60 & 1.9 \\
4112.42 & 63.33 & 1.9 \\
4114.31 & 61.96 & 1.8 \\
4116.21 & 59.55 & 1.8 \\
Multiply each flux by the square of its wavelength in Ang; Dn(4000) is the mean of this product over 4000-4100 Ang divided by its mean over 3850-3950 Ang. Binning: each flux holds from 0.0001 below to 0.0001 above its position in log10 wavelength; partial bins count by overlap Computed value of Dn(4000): 2.11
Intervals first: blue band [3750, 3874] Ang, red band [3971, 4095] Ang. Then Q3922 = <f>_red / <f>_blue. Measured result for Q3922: 2.0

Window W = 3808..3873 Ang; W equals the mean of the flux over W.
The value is 26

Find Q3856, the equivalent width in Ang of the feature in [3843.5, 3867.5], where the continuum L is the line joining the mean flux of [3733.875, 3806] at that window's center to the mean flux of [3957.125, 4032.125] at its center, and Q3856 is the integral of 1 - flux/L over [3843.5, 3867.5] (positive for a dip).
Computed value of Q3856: 7.7 Ang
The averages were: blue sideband 32.1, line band 26.7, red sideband 51.3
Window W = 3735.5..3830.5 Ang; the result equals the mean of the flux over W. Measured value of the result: 31.4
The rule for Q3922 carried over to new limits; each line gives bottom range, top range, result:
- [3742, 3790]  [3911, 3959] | 1.02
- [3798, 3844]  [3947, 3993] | 1.47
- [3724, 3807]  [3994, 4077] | 1.91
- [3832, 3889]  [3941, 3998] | 1.55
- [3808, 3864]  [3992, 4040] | 2.42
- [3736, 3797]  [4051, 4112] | 1.84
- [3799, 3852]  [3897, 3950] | 1.26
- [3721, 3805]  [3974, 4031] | 1.84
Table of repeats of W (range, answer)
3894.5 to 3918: 41.4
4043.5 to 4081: 58.2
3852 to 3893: 28.1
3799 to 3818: 33.2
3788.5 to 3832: 29.2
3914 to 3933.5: 32.4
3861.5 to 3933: 33.4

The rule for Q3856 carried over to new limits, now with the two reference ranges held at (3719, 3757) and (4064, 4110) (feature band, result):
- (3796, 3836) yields 8.7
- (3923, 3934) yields 5.1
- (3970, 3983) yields 3.2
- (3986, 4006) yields -2.4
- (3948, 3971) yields 7.2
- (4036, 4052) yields -1.5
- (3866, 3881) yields 5.0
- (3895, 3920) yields 1.7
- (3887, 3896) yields 1.7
